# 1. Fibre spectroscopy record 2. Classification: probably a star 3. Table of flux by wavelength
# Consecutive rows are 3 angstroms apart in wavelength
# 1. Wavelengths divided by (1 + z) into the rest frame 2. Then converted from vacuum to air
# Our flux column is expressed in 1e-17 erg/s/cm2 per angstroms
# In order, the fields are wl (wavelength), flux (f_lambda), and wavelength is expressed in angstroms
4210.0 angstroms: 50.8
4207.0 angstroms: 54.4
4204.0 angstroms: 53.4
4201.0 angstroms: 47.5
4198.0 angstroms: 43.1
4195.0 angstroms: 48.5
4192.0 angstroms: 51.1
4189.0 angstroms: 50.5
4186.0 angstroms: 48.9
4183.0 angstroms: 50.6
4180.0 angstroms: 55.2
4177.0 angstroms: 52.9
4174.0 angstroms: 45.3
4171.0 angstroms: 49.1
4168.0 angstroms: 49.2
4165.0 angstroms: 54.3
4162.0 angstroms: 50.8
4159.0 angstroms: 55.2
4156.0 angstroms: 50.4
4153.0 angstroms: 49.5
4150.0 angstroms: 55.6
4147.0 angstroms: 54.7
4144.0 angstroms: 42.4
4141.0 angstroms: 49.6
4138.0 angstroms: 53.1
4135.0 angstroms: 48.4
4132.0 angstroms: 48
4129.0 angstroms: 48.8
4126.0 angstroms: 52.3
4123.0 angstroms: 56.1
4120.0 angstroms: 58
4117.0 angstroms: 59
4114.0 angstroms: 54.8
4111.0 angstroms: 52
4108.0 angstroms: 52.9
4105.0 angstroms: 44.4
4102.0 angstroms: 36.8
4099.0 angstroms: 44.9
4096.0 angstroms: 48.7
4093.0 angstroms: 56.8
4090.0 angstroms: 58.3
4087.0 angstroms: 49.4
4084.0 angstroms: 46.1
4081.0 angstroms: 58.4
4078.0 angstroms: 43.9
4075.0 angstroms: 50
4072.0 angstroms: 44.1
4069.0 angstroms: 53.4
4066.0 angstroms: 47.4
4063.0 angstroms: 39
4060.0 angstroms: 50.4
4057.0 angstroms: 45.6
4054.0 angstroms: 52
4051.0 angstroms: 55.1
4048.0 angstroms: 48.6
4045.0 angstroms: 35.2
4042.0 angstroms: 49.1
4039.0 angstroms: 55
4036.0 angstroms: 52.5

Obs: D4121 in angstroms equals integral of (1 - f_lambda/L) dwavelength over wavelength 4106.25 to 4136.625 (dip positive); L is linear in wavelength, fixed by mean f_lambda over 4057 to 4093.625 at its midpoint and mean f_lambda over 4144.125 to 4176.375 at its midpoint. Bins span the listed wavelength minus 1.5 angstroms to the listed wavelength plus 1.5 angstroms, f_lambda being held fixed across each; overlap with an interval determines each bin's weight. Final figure -1.6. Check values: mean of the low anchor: 49.4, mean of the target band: 53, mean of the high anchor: 51.1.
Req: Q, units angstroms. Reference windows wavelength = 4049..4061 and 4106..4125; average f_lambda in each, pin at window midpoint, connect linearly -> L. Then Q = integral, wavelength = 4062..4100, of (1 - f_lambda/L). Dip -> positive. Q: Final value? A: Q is 2.3 angstroms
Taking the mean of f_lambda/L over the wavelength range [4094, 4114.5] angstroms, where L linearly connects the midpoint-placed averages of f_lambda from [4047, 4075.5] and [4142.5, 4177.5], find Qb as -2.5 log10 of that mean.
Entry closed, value 0.04 mag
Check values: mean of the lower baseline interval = 48.5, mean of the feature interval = 47.7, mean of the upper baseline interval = 50.7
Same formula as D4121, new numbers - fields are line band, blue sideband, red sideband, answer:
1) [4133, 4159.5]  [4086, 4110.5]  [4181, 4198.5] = -0.8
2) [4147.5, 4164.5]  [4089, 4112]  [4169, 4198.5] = -1.0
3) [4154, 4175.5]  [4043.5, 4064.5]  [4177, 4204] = -0.6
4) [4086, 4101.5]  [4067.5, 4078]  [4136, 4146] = -0.7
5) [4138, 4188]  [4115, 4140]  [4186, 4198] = -0.2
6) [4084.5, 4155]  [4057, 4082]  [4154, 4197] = -2.4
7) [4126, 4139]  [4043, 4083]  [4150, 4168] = 0.3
